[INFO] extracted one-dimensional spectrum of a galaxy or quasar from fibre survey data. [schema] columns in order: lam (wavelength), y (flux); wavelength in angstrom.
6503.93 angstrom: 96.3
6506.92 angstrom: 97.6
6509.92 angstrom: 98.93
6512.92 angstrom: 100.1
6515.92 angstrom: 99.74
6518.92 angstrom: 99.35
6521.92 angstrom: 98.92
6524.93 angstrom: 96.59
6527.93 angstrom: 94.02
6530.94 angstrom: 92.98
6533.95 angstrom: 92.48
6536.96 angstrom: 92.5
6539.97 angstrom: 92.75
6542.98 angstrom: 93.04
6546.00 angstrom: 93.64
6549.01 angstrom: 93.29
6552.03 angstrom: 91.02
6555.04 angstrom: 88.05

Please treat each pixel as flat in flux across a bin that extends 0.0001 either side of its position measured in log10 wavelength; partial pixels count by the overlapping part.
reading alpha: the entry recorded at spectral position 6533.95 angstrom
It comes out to 92.48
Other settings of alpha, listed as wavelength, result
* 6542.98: 93.04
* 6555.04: 88.05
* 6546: 93.64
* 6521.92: 98.92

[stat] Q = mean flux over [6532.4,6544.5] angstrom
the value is 92.7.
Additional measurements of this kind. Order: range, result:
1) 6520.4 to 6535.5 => 95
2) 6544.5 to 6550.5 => 93.5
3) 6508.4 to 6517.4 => 99.5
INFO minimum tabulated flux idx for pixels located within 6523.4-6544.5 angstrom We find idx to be 92.48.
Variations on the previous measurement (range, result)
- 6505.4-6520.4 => 97.6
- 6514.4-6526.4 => 96.59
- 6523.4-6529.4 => 94.02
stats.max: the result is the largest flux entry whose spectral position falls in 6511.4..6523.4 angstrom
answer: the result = 100.1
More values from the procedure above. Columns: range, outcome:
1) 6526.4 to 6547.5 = 94.02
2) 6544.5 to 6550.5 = 93.64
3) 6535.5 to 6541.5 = 92.75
